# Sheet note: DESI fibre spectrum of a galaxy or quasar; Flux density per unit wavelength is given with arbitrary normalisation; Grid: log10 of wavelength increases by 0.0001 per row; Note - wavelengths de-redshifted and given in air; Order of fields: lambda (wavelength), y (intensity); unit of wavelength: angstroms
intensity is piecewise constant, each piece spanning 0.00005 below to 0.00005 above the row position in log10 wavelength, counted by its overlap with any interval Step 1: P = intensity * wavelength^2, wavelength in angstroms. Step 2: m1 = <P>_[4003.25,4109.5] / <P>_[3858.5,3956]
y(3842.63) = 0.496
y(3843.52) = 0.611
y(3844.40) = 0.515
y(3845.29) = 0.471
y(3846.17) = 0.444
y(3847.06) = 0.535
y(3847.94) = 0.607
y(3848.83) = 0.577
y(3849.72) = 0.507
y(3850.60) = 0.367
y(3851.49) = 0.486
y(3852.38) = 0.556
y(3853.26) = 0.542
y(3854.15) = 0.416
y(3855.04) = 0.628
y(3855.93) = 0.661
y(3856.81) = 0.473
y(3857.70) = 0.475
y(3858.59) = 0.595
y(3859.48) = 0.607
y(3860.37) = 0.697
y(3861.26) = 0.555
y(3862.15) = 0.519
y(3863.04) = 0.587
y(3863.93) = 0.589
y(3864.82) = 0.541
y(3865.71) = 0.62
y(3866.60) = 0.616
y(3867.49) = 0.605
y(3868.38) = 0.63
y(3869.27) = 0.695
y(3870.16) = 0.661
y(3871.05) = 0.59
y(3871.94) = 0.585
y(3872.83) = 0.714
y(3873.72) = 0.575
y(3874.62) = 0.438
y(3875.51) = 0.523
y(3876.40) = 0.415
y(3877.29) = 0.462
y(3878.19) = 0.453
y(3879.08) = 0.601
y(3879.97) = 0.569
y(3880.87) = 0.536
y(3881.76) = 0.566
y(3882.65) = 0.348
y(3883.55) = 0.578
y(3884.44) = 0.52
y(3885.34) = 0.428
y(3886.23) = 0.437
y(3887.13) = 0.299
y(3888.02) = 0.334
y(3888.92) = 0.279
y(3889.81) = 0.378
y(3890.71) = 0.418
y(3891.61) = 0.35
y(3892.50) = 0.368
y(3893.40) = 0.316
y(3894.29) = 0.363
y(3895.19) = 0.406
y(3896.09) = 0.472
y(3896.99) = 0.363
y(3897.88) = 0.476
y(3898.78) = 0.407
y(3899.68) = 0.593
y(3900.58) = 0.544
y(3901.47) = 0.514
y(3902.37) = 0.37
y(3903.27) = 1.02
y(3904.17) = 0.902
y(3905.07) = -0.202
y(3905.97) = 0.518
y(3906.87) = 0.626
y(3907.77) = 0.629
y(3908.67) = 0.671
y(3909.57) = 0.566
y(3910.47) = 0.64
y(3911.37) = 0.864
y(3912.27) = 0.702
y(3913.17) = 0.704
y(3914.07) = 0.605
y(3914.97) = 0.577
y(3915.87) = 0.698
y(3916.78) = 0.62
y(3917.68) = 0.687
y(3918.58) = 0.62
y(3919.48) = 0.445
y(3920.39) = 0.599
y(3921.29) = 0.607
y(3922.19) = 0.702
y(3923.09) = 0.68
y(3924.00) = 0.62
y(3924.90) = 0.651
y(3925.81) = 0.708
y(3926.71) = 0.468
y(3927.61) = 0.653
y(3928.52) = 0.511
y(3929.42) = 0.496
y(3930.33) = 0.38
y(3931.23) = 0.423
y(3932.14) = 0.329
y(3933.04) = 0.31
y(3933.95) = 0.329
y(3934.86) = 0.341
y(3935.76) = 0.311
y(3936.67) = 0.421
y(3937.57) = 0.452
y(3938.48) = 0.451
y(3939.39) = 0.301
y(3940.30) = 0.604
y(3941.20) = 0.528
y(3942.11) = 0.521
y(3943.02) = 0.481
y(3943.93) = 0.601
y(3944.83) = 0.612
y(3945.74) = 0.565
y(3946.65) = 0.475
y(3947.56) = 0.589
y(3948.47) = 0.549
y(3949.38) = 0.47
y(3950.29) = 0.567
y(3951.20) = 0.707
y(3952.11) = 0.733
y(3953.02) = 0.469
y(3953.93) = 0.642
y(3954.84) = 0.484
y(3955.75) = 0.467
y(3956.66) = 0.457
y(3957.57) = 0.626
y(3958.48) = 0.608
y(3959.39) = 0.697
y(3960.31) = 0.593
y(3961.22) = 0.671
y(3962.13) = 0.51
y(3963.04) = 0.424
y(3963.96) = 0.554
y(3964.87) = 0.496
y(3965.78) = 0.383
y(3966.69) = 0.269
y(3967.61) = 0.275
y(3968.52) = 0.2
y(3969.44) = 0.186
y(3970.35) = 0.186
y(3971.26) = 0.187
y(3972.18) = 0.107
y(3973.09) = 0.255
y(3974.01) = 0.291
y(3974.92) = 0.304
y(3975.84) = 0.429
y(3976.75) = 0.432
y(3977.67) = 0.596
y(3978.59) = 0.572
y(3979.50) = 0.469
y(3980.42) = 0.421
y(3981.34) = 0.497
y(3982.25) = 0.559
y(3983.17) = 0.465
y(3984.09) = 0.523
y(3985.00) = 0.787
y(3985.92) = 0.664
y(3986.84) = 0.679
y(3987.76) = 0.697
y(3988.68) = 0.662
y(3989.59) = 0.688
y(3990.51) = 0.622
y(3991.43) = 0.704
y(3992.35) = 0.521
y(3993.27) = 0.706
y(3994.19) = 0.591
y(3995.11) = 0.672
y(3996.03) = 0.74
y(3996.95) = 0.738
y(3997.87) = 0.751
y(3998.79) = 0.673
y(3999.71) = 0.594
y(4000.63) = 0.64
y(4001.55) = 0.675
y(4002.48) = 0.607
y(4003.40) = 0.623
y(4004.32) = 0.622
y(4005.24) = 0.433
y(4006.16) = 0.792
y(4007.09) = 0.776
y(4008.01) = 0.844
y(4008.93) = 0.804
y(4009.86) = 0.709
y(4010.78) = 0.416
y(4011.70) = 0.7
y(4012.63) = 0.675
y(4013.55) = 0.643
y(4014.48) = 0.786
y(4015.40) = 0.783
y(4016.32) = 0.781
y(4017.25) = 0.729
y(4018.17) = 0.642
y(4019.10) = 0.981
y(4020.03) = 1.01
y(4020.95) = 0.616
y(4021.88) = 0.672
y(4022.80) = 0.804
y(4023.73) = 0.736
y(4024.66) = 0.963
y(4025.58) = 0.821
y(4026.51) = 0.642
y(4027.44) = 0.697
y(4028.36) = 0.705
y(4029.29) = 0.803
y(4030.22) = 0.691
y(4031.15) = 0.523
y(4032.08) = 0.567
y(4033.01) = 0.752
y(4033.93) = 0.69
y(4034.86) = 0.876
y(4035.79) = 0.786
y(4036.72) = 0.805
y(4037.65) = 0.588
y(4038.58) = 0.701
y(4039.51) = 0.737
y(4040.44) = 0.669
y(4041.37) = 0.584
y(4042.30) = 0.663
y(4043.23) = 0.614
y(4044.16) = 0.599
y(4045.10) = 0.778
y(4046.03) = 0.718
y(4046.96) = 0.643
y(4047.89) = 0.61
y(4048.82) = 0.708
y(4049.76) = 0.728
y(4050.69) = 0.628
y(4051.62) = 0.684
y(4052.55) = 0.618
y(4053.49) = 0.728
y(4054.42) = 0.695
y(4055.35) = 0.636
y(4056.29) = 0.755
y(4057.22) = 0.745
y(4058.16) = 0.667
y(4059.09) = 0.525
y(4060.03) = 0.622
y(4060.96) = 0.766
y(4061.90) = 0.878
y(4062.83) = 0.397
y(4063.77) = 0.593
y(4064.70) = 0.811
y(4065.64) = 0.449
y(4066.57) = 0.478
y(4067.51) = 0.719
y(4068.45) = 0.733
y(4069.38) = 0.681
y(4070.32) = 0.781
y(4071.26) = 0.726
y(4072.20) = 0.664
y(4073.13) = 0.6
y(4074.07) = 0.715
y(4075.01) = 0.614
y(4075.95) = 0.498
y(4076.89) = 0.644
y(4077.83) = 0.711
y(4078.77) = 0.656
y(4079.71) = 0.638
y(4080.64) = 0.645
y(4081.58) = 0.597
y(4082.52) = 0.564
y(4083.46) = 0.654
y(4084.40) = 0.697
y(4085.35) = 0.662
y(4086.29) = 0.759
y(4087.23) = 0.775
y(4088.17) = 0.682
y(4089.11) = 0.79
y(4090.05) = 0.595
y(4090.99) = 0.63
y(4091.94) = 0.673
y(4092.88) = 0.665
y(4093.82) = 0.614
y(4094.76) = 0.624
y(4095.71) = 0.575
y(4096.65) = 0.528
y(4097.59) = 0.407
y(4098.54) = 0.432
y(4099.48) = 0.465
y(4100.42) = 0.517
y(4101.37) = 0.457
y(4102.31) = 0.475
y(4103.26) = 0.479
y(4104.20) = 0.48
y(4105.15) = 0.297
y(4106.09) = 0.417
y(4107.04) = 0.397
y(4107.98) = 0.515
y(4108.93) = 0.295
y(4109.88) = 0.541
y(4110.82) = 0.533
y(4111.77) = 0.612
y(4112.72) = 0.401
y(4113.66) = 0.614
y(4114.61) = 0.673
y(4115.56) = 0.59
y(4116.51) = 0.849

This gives 1.3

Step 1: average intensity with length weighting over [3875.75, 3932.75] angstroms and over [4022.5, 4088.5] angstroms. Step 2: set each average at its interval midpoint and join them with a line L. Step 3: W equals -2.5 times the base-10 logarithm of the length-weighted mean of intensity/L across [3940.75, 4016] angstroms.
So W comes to 0.080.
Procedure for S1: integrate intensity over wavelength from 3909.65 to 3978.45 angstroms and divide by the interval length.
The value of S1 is 0.503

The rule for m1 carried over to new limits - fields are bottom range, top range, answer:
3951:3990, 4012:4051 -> 1.53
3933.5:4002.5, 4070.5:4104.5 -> 1.25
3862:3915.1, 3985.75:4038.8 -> 1.43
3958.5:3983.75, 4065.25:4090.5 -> 1.68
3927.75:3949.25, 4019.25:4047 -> 1.63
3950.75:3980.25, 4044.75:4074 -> 1.58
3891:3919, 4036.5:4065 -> 1.32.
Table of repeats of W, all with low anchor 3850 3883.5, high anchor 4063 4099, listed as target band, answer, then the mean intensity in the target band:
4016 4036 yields -0.21 mag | 0.749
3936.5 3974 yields 0.24 mag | 0.471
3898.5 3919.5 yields -0.06 mag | 0.601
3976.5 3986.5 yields 0.10 mag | 0.548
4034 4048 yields -0.12 mag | 0.693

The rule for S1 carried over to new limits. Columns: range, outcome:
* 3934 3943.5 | 0.437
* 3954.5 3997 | 0.502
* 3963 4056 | 0.623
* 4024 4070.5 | 0.685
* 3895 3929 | 0.587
